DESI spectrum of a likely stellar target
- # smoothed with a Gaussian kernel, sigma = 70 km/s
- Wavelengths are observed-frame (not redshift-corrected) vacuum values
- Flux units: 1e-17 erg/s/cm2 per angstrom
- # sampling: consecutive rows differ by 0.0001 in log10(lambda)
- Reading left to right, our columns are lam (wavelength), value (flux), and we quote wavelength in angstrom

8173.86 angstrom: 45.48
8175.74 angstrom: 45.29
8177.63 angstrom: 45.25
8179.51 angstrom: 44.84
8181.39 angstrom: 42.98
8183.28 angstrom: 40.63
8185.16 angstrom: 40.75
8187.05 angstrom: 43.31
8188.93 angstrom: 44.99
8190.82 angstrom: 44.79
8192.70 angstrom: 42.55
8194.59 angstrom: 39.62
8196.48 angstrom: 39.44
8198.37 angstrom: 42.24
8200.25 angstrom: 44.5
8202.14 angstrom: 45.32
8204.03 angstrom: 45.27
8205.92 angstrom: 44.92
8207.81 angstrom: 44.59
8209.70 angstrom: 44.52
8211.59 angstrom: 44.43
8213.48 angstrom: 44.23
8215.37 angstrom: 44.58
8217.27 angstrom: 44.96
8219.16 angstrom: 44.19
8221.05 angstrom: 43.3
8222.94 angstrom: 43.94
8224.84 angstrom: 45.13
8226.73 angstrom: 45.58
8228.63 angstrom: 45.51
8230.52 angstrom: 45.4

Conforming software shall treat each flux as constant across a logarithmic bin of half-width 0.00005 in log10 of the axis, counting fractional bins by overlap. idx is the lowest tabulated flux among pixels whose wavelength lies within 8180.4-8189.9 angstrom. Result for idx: 40.63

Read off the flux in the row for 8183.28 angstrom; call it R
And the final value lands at 40.63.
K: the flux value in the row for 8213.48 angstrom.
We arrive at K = 44.23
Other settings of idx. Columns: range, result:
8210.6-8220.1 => 44.19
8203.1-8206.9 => 44.92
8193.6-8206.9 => 39.44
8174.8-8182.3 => 42.98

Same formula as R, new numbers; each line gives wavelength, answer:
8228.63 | 45.51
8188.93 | 44.99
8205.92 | 44.92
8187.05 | 43.31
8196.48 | 39.44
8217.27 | 44.96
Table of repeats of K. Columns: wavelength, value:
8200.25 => 44.5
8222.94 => 43.94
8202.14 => 45.32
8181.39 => 42.98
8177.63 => 45.25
